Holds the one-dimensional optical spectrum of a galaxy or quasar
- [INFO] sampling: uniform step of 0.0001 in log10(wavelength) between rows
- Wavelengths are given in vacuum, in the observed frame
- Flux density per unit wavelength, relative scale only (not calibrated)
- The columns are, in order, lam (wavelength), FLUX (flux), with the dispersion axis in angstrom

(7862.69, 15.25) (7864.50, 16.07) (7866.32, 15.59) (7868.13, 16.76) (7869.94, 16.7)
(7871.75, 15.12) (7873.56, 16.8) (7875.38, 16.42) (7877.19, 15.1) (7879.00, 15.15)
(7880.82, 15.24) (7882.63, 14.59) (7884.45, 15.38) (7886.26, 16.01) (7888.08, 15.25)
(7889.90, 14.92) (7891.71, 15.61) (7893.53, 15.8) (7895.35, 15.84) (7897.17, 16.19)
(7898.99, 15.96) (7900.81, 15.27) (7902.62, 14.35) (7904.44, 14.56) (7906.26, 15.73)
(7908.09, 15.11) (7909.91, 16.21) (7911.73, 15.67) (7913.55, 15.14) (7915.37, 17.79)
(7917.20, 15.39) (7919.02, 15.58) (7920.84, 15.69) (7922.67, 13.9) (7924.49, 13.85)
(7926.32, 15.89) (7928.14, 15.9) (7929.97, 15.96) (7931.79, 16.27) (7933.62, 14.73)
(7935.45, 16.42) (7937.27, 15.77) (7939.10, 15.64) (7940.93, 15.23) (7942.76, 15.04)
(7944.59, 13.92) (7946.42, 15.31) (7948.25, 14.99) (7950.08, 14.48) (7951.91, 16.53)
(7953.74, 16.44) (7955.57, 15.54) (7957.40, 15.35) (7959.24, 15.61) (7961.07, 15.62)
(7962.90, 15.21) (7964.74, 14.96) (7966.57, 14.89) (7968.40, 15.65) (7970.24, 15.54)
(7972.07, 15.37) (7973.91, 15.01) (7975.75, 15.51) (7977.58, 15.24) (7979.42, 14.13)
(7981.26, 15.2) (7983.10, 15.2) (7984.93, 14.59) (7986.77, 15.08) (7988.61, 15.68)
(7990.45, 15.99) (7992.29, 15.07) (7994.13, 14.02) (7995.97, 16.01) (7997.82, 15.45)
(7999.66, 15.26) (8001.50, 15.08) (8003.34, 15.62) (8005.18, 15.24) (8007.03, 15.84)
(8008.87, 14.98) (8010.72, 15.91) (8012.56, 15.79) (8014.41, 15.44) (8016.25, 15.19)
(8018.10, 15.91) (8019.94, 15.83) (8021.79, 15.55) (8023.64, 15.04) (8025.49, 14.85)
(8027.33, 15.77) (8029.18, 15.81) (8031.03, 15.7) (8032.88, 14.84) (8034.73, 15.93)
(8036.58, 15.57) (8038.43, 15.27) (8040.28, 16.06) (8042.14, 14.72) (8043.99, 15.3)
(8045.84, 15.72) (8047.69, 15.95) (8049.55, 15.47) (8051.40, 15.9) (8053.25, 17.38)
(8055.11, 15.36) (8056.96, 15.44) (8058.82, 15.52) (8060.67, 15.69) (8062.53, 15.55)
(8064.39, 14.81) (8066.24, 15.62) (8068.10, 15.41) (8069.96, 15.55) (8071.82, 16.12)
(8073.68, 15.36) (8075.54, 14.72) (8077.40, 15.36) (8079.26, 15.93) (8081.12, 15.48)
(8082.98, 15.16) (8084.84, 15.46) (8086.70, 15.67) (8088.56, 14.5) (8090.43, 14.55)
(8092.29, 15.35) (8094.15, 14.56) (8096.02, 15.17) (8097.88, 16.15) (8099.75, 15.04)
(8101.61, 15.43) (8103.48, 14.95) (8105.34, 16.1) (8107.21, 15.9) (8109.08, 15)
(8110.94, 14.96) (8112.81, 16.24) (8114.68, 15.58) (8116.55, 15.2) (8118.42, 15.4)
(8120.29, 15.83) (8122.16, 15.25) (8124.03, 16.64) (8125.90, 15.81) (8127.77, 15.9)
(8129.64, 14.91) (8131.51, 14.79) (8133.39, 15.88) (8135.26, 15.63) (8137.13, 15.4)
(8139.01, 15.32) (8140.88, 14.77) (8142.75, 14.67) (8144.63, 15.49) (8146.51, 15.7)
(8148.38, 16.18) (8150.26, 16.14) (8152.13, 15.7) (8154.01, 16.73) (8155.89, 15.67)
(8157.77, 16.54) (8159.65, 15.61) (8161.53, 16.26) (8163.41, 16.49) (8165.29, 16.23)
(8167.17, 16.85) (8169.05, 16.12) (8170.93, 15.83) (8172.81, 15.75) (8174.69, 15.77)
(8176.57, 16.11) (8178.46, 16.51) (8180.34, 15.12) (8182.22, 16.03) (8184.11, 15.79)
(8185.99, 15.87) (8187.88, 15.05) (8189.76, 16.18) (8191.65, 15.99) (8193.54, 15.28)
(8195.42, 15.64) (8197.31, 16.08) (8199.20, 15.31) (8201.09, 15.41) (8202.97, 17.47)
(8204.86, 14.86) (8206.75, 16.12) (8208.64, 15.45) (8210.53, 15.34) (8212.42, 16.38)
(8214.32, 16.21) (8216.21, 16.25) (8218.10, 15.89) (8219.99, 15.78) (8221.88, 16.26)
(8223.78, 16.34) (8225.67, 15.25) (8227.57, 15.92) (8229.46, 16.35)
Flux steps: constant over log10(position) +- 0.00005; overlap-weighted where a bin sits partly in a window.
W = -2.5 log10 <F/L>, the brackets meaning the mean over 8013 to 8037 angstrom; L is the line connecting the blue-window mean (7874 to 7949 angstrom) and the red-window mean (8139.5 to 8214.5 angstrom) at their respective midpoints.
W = 0.01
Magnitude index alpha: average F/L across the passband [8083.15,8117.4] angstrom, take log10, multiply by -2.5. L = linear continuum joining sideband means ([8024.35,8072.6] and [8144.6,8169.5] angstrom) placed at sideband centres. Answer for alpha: 0.04 mag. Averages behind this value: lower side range 15.6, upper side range 16.1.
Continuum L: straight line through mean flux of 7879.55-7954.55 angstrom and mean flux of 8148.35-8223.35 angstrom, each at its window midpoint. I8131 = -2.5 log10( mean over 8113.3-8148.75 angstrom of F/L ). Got 0.03 mag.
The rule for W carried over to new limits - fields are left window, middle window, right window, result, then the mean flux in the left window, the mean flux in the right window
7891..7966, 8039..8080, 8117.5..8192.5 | 0.01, 15.5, 15.8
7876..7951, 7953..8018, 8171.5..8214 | 0.01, 15.4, 15.8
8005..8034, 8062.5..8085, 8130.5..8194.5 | 0.01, 15.5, 15.8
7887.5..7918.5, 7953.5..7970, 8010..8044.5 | 0.01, 15.6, 15.5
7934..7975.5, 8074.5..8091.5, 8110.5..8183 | 0.03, 15.4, 15.8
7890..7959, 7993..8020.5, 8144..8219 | 0.01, 15.5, 15.9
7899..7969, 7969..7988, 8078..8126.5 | 0.02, 15.4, 15.4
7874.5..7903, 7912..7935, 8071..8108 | -0.01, 15.5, 15.3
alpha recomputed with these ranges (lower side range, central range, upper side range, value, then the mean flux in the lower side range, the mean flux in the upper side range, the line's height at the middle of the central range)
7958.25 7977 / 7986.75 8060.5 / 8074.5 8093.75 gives -0.02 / 15.3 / 15.2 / 15.3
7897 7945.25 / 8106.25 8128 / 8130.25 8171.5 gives 0.01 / 15.4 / 15.8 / 15.8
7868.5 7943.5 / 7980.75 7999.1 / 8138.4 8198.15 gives 0.03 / 15.6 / 15.9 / 15.7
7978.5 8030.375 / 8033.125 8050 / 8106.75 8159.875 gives -0.01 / 15.3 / 15.6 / 15.4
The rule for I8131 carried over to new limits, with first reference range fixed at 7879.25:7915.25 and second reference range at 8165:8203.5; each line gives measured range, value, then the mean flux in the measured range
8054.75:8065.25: 0.022 mag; 15.4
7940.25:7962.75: 0.015 mag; 15.3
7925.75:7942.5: -0.015 mag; 15.7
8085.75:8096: 0.058 mag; 14.9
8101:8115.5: 0.019 mag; 15.5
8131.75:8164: 0.007 mag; 15.7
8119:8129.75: 0.002 mag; 15.8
